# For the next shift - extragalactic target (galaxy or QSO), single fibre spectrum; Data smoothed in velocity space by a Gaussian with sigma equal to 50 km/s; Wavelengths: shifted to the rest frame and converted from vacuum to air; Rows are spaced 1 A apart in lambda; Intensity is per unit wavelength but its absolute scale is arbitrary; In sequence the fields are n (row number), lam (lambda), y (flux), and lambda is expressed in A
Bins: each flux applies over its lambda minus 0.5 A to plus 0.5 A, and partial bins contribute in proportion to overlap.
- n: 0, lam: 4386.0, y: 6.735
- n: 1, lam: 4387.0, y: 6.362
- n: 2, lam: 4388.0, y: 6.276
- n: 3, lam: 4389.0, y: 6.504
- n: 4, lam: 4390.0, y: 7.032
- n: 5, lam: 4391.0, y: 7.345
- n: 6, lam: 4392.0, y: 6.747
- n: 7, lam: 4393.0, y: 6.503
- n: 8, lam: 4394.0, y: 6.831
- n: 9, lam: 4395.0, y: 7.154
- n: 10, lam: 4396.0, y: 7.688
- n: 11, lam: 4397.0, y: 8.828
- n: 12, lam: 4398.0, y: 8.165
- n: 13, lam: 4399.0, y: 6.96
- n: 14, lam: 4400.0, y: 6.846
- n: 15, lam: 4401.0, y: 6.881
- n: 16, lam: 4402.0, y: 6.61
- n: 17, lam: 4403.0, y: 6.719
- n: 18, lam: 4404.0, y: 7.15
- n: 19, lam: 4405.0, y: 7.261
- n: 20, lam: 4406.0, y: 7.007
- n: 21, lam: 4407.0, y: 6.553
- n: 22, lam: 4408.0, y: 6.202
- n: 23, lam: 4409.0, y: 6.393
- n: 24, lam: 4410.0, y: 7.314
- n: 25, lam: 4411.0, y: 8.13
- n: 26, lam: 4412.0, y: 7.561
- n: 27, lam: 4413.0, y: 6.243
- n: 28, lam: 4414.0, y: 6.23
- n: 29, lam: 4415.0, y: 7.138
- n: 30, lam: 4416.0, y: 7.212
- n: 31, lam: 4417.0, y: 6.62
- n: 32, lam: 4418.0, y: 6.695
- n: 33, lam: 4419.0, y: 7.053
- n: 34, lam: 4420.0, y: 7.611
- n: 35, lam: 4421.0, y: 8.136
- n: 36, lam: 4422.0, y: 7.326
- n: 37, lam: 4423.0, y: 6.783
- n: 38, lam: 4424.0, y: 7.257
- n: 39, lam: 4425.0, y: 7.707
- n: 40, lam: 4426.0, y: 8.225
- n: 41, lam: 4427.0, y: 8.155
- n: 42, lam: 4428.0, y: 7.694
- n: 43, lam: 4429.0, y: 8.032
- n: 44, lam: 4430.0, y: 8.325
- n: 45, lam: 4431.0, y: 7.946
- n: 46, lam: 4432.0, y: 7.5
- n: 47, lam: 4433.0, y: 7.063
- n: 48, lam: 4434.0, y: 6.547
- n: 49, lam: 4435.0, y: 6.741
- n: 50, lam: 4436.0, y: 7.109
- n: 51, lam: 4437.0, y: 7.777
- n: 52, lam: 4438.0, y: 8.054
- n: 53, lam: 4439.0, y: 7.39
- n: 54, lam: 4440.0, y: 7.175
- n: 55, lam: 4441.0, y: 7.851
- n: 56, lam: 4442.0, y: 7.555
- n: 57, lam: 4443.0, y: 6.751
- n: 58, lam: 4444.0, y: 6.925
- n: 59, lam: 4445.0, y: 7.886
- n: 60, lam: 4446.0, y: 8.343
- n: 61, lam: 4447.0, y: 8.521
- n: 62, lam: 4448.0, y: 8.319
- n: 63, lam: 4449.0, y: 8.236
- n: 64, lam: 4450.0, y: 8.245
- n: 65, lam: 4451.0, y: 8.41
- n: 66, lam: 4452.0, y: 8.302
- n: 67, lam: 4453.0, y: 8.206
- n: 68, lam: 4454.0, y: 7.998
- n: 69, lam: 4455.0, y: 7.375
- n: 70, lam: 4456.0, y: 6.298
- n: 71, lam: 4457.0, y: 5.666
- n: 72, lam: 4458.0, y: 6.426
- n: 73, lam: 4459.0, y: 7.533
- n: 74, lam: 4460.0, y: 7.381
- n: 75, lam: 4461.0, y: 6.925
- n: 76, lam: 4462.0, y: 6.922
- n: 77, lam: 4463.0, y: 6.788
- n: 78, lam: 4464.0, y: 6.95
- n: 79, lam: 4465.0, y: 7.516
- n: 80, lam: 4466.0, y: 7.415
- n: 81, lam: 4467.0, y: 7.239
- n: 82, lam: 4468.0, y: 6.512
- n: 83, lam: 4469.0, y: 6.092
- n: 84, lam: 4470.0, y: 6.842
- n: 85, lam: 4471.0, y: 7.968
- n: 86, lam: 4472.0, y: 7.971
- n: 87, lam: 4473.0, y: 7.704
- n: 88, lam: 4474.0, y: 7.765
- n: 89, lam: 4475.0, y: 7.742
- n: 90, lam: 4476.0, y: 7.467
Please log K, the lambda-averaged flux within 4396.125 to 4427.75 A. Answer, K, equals 7.2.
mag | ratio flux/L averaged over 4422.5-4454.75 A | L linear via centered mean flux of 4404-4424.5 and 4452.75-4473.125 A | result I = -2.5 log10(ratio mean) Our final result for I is -0.09 mag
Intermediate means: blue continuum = 7.04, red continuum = 7.11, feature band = 7.72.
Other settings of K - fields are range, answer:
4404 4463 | 7.38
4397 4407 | 7.13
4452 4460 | 7.17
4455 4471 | 6.89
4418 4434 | 7.59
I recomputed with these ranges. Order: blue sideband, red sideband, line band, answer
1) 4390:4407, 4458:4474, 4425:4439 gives -0.07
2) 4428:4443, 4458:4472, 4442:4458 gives -0.05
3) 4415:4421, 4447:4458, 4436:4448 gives -0.02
